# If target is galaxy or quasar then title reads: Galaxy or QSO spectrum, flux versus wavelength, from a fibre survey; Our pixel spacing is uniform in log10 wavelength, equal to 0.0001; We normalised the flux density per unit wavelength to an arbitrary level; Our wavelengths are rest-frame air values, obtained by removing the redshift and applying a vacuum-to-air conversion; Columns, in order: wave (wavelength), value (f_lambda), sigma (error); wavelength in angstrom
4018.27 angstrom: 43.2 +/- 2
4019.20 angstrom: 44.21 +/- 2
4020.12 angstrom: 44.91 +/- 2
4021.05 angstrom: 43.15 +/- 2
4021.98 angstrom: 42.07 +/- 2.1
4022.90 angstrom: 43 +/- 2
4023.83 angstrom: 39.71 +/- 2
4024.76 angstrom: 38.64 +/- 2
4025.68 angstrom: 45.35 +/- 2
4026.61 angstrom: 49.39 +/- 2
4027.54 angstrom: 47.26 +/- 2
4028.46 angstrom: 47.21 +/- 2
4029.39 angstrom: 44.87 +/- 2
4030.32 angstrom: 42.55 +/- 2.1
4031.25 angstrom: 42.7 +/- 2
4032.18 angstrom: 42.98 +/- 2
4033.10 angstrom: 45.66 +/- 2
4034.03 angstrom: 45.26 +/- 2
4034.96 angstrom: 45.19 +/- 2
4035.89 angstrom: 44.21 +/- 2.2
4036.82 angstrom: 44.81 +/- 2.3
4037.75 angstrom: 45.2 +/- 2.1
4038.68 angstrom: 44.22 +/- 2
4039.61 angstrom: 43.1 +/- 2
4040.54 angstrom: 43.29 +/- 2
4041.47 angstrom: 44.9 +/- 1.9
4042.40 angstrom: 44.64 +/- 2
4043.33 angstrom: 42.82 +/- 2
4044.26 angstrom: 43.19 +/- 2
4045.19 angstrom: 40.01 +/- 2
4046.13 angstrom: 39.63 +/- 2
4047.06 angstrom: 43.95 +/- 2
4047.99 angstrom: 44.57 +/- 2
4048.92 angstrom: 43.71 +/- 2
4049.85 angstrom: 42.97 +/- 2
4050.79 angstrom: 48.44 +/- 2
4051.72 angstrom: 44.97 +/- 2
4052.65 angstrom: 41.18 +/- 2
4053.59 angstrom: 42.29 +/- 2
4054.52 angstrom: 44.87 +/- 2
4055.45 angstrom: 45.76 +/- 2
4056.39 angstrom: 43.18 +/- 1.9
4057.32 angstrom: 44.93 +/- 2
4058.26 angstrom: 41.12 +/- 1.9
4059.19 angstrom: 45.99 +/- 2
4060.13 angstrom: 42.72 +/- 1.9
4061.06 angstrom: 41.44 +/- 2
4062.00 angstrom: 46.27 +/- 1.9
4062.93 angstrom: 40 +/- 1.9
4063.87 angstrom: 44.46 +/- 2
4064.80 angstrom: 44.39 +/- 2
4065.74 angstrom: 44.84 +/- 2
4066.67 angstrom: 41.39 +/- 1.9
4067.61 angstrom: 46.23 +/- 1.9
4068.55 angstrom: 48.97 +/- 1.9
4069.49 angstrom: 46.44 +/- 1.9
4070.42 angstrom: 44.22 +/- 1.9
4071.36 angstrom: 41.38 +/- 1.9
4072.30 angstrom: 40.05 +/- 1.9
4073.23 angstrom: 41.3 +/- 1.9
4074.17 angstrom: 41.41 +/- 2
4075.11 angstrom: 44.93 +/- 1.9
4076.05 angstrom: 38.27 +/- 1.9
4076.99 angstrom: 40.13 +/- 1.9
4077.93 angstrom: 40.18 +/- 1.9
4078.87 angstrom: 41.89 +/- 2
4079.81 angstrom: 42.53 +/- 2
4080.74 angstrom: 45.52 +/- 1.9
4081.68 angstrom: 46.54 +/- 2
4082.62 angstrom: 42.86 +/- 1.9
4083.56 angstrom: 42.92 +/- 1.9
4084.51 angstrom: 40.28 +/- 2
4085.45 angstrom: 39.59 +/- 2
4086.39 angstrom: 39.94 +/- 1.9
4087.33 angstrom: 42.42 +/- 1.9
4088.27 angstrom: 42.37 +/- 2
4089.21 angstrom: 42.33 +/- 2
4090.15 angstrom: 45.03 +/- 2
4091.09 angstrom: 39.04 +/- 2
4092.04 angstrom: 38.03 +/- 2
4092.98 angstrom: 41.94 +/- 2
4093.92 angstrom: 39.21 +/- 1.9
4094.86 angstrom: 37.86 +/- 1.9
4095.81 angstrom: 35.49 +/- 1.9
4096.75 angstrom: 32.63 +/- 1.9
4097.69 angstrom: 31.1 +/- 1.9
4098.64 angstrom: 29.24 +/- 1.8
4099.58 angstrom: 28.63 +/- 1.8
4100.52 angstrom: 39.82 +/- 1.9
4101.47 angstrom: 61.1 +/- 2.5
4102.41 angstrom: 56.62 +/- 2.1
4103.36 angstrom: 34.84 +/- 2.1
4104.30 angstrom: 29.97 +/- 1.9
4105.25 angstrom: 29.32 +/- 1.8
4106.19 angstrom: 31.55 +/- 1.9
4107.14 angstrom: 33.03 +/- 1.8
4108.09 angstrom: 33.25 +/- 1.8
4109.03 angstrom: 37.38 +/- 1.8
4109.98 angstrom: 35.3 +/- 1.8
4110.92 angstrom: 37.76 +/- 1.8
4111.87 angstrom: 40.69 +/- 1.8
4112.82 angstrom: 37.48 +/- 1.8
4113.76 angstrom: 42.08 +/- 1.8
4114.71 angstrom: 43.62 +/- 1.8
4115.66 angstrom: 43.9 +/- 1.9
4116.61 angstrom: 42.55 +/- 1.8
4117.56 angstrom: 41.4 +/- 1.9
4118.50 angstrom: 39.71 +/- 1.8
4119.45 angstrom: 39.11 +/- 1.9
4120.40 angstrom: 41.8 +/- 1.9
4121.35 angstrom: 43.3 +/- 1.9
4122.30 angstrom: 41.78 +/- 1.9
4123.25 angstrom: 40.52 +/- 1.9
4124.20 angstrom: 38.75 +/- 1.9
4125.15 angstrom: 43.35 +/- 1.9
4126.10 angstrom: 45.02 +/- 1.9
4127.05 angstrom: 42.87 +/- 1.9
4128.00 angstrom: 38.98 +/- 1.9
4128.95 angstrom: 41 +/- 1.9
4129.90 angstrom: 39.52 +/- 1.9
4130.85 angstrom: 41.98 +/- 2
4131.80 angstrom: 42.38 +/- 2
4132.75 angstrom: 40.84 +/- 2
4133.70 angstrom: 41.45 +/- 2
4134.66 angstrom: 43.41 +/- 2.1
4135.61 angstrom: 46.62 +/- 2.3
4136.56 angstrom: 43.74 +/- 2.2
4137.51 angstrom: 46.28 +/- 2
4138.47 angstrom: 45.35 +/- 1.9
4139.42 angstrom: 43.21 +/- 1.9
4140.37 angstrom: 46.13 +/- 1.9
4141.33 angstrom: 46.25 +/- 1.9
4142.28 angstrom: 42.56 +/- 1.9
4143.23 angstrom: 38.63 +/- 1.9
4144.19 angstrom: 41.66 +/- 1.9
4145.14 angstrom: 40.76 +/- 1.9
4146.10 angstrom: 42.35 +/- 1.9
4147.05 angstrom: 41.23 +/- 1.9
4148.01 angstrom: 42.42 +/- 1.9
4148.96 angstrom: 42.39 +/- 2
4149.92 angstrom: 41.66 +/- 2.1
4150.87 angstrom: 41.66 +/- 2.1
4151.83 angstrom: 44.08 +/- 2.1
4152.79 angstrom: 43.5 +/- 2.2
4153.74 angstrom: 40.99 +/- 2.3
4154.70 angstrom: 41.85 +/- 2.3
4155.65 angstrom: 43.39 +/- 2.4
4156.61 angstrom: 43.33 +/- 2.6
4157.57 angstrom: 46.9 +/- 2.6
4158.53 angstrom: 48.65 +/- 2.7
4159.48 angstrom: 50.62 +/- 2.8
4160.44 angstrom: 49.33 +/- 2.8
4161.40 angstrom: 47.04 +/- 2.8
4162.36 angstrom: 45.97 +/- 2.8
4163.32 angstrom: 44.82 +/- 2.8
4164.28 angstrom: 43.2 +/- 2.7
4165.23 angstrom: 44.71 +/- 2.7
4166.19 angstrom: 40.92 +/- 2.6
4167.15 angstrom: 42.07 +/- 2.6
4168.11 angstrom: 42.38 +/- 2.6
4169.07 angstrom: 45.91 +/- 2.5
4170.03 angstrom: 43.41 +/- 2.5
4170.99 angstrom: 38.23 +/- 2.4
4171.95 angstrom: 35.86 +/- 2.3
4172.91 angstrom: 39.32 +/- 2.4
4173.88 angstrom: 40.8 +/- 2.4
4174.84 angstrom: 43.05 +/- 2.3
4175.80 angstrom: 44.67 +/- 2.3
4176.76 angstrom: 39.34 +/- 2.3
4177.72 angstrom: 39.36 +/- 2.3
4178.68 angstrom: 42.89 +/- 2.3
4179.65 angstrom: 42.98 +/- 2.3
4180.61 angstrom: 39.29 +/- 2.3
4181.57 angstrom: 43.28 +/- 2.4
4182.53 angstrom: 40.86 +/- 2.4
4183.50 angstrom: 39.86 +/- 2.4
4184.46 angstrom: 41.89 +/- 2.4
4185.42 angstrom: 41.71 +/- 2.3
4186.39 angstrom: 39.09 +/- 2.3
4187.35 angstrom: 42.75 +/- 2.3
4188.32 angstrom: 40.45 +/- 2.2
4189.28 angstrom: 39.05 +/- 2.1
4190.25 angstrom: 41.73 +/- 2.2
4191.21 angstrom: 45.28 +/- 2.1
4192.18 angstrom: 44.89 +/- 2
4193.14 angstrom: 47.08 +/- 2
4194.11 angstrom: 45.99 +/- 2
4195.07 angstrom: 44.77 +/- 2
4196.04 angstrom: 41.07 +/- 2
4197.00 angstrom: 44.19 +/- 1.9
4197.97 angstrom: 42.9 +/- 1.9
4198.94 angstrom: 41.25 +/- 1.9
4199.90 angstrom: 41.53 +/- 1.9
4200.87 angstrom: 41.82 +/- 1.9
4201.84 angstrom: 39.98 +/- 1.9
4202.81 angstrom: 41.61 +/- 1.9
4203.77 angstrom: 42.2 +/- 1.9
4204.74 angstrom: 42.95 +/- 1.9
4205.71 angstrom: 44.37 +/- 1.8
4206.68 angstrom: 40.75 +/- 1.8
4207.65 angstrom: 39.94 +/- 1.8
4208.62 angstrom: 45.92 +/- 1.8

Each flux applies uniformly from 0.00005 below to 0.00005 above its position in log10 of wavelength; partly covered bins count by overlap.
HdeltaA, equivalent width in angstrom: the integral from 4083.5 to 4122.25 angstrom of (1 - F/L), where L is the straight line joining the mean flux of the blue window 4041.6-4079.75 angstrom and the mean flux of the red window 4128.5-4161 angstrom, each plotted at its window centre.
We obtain 3.78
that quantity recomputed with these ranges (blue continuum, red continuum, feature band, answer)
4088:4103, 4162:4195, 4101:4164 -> -1.8 angstrom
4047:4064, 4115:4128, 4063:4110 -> 2.7 angstrom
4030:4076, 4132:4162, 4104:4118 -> 2.0 angstrom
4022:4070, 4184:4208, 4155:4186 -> -0.2 angstrom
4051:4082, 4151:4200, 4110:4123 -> 0.7 angstrom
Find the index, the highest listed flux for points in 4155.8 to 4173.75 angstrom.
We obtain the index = 50.62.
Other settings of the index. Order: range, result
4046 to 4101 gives 48.97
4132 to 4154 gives 46.62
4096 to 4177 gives 61.1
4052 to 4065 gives 46.27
